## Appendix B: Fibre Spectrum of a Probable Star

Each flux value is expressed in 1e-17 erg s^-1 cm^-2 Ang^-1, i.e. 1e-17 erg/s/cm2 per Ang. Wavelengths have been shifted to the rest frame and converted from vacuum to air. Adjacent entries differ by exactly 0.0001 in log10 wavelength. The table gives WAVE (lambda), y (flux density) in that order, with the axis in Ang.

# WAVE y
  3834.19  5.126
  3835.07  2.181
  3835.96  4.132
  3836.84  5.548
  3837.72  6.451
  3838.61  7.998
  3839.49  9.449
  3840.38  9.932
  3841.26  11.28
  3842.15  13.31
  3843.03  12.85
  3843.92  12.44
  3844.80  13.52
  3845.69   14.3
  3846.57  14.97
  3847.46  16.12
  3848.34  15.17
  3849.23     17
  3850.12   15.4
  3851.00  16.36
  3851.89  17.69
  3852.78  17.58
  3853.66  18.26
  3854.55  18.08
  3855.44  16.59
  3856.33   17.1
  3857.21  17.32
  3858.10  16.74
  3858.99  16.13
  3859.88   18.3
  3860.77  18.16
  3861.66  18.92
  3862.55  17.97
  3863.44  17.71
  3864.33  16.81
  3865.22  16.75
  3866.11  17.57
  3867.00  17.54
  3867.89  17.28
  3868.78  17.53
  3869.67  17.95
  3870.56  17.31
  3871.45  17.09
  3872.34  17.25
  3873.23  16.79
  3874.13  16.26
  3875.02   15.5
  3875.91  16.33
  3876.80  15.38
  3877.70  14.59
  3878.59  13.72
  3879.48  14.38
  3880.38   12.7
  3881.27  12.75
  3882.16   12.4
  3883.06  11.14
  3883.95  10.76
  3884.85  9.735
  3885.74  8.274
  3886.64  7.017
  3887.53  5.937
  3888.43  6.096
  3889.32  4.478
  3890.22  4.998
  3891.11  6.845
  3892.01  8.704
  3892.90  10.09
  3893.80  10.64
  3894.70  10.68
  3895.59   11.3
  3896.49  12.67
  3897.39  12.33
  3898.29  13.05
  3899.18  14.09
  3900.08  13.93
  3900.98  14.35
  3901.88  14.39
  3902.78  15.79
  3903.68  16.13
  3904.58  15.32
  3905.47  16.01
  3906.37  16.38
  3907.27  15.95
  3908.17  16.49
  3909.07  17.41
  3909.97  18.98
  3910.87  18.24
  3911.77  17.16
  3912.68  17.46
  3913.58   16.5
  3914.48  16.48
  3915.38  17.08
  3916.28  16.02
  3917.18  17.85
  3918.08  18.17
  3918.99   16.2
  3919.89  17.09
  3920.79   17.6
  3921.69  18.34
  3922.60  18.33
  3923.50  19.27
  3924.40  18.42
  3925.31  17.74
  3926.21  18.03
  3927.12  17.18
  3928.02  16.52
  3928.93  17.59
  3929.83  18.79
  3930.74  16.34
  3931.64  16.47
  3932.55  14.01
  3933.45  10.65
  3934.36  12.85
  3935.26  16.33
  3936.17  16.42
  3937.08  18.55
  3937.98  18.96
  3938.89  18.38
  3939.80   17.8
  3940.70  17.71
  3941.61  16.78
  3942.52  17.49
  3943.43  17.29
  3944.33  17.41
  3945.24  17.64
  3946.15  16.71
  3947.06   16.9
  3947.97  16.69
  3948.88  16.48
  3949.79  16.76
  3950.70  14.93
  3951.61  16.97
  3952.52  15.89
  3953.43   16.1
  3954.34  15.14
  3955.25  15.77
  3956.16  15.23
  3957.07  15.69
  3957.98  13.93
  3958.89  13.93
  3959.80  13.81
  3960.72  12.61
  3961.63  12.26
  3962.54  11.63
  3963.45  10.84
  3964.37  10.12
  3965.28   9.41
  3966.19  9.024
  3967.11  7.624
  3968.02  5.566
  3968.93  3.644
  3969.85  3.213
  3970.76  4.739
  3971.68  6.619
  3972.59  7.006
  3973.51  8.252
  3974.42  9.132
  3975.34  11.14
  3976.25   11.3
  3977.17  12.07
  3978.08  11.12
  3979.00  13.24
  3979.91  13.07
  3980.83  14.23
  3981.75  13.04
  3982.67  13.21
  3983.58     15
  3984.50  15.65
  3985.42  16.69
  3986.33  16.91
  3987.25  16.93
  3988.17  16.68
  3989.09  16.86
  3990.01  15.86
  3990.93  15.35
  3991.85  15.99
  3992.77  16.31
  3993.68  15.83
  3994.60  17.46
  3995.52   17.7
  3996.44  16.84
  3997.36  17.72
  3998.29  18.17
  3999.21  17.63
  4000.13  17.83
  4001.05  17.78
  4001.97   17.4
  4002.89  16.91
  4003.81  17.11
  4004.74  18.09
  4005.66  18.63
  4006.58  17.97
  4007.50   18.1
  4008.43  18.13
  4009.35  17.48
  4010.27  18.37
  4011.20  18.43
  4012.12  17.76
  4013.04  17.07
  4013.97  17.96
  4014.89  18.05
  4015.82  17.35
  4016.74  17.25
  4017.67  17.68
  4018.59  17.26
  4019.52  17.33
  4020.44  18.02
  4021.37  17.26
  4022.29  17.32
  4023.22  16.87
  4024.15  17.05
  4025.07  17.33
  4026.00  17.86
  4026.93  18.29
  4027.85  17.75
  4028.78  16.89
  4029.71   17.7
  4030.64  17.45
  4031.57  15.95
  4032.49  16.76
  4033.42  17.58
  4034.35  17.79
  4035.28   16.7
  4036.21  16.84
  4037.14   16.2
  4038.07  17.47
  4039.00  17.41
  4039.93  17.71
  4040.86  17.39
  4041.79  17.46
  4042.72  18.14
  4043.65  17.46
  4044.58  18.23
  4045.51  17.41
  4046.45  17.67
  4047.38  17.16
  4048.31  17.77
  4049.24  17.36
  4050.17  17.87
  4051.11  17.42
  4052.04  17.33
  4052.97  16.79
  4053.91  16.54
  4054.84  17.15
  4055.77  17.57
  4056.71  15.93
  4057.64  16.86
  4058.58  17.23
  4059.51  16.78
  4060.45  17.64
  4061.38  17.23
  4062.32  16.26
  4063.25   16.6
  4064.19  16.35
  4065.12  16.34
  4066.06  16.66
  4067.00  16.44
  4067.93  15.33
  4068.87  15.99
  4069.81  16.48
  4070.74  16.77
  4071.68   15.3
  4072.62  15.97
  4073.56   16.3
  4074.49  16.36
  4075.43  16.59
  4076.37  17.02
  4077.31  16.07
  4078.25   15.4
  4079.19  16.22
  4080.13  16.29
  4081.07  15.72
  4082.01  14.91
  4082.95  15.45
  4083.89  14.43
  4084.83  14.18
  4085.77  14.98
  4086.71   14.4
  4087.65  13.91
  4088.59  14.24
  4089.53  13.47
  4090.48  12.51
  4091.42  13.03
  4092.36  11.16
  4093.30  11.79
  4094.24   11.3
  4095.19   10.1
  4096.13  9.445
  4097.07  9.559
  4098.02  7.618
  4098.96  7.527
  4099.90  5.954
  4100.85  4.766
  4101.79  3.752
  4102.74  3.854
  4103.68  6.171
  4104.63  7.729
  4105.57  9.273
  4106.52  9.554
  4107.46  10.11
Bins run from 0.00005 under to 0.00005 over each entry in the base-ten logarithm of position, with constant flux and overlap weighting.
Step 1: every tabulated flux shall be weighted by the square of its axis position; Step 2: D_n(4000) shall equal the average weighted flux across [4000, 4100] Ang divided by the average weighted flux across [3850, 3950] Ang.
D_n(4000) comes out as 1.13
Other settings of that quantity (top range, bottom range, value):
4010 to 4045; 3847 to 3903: 1.33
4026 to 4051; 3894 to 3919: 1.20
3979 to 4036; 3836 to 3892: 1.32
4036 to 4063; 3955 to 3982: 1.70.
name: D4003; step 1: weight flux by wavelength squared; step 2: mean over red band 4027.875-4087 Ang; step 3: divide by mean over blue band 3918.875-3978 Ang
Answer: 1.24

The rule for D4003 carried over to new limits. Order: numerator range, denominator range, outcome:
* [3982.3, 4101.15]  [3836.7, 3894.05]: 1.27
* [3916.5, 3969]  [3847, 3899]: 1.13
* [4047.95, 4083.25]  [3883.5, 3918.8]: 1.36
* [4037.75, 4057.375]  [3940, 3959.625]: 1.12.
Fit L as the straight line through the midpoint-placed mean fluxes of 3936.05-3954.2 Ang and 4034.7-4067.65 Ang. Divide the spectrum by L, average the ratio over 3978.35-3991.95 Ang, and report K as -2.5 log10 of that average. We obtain 0.13 mag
